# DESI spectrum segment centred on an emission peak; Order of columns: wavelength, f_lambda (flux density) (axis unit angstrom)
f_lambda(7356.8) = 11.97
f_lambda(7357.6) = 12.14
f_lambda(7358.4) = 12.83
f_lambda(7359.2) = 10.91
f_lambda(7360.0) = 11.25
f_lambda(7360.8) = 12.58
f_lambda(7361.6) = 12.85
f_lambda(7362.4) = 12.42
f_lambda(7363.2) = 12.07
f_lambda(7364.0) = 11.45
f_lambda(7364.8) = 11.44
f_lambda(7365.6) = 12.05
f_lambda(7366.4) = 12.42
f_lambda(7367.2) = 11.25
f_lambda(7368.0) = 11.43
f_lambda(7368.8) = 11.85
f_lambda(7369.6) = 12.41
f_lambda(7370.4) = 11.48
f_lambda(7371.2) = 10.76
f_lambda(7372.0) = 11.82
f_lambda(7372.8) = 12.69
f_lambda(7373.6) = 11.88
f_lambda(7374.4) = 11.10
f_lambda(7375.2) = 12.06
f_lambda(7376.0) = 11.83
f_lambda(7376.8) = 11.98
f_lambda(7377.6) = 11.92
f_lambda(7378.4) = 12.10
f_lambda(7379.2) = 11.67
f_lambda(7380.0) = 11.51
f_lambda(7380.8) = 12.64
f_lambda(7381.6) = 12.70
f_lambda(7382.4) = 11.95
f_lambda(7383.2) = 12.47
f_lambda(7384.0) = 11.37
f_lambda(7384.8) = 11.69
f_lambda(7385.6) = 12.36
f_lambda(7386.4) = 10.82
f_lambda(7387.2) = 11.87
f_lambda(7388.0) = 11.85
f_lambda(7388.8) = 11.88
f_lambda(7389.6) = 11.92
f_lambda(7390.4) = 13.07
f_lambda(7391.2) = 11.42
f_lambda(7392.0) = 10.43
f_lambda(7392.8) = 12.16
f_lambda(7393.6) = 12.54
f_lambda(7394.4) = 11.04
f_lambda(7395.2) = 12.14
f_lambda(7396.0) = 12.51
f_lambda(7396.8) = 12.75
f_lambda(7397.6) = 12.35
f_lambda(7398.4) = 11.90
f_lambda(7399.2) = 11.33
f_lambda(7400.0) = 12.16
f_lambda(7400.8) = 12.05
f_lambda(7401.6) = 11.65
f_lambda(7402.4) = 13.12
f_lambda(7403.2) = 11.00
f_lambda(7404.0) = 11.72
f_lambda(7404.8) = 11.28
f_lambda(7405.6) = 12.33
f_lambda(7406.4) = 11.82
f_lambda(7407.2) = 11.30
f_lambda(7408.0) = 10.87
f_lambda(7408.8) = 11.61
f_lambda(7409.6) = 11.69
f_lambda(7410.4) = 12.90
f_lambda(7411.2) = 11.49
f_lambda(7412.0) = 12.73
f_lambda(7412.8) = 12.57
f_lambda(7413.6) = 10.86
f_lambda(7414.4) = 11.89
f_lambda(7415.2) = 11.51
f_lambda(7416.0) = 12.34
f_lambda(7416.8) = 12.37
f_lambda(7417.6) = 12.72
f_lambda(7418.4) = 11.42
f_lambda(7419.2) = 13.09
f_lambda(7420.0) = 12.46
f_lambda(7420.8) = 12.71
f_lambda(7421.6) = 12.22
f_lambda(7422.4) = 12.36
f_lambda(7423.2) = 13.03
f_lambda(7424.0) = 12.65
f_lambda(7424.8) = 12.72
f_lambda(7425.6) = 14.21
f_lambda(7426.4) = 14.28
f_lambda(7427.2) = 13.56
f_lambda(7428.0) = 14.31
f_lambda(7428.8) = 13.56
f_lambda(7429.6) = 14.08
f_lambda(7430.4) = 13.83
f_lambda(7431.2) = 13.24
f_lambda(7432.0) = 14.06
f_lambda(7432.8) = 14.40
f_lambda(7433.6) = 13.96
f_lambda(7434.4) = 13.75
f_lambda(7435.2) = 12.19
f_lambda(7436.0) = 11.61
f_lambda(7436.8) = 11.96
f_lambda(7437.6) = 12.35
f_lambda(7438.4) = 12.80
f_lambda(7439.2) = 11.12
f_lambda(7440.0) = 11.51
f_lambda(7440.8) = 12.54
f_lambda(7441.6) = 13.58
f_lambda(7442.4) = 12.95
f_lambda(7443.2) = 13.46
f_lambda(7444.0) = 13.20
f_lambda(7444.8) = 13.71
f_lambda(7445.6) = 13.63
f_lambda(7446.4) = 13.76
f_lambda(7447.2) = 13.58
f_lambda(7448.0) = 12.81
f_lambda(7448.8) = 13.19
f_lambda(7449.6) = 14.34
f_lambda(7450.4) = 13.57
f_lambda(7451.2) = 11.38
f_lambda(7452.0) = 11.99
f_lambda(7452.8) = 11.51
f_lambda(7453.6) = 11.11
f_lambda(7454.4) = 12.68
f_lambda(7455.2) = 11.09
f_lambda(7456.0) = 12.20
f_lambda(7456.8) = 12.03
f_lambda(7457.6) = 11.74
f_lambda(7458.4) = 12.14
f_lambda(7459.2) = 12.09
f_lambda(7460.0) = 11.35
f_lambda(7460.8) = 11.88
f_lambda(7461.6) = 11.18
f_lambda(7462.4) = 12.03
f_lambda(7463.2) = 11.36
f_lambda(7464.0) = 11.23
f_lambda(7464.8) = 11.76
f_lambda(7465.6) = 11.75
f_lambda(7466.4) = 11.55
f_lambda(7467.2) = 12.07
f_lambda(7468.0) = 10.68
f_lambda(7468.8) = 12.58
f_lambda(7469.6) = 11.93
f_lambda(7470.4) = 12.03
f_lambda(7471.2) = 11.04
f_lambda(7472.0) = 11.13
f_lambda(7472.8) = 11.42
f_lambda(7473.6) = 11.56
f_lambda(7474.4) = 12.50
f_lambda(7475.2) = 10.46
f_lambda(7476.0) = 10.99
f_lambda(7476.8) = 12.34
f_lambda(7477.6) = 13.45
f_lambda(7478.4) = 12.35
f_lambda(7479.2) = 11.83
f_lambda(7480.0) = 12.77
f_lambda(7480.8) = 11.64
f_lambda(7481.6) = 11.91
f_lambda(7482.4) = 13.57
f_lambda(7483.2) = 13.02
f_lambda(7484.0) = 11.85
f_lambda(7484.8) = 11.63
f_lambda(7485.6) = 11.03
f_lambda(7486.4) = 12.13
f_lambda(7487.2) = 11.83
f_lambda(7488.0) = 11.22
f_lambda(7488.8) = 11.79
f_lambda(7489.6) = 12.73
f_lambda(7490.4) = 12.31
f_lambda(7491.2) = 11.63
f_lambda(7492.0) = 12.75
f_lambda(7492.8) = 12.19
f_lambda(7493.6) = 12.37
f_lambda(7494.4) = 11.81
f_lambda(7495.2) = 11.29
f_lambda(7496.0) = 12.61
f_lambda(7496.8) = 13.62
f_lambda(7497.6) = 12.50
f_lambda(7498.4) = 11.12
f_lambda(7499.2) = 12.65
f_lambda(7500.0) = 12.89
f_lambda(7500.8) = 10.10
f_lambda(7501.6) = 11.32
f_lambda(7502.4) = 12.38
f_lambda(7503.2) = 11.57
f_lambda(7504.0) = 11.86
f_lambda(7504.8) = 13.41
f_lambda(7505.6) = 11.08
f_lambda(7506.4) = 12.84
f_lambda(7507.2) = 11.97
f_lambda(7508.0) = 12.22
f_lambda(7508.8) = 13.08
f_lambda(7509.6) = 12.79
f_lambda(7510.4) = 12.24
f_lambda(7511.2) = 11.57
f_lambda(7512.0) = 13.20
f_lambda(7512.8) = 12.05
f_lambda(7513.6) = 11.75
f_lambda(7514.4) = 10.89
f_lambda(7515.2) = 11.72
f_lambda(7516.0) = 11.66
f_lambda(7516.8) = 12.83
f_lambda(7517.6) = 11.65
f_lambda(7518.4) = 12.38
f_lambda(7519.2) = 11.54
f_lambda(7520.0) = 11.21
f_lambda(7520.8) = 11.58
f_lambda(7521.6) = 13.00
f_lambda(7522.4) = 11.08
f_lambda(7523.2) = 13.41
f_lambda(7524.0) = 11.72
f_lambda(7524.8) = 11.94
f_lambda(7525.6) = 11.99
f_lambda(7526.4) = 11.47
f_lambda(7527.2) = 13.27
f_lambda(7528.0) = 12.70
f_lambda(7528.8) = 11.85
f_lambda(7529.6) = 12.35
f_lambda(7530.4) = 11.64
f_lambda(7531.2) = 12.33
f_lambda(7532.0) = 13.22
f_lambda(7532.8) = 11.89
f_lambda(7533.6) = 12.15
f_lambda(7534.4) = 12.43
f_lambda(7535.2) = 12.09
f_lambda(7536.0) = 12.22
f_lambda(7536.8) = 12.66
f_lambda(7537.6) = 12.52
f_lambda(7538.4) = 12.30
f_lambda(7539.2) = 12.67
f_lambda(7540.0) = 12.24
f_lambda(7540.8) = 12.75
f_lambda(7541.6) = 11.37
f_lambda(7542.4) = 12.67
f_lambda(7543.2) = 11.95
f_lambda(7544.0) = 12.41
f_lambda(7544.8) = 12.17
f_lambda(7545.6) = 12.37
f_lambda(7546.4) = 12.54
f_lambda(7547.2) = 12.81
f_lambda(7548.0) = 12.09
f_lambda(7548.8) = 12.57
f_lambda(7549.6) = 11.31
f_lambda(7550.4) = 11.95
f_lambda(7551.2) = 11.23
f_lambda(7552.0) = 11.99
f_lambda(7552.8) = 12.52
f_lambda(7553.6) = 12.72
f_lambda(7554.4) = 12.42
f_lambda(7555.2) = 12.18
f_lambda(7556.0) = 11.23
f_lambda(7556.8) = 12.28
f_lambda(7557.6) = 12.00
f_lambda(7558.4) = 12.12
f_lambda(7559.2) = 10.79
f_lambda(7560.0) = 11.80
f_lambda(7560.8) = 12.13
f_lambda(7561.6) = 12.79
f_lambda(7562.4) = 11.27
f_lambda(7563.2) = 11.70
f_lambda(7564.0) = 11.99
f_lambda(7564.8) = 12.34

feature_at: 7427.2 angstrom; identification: [S II]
